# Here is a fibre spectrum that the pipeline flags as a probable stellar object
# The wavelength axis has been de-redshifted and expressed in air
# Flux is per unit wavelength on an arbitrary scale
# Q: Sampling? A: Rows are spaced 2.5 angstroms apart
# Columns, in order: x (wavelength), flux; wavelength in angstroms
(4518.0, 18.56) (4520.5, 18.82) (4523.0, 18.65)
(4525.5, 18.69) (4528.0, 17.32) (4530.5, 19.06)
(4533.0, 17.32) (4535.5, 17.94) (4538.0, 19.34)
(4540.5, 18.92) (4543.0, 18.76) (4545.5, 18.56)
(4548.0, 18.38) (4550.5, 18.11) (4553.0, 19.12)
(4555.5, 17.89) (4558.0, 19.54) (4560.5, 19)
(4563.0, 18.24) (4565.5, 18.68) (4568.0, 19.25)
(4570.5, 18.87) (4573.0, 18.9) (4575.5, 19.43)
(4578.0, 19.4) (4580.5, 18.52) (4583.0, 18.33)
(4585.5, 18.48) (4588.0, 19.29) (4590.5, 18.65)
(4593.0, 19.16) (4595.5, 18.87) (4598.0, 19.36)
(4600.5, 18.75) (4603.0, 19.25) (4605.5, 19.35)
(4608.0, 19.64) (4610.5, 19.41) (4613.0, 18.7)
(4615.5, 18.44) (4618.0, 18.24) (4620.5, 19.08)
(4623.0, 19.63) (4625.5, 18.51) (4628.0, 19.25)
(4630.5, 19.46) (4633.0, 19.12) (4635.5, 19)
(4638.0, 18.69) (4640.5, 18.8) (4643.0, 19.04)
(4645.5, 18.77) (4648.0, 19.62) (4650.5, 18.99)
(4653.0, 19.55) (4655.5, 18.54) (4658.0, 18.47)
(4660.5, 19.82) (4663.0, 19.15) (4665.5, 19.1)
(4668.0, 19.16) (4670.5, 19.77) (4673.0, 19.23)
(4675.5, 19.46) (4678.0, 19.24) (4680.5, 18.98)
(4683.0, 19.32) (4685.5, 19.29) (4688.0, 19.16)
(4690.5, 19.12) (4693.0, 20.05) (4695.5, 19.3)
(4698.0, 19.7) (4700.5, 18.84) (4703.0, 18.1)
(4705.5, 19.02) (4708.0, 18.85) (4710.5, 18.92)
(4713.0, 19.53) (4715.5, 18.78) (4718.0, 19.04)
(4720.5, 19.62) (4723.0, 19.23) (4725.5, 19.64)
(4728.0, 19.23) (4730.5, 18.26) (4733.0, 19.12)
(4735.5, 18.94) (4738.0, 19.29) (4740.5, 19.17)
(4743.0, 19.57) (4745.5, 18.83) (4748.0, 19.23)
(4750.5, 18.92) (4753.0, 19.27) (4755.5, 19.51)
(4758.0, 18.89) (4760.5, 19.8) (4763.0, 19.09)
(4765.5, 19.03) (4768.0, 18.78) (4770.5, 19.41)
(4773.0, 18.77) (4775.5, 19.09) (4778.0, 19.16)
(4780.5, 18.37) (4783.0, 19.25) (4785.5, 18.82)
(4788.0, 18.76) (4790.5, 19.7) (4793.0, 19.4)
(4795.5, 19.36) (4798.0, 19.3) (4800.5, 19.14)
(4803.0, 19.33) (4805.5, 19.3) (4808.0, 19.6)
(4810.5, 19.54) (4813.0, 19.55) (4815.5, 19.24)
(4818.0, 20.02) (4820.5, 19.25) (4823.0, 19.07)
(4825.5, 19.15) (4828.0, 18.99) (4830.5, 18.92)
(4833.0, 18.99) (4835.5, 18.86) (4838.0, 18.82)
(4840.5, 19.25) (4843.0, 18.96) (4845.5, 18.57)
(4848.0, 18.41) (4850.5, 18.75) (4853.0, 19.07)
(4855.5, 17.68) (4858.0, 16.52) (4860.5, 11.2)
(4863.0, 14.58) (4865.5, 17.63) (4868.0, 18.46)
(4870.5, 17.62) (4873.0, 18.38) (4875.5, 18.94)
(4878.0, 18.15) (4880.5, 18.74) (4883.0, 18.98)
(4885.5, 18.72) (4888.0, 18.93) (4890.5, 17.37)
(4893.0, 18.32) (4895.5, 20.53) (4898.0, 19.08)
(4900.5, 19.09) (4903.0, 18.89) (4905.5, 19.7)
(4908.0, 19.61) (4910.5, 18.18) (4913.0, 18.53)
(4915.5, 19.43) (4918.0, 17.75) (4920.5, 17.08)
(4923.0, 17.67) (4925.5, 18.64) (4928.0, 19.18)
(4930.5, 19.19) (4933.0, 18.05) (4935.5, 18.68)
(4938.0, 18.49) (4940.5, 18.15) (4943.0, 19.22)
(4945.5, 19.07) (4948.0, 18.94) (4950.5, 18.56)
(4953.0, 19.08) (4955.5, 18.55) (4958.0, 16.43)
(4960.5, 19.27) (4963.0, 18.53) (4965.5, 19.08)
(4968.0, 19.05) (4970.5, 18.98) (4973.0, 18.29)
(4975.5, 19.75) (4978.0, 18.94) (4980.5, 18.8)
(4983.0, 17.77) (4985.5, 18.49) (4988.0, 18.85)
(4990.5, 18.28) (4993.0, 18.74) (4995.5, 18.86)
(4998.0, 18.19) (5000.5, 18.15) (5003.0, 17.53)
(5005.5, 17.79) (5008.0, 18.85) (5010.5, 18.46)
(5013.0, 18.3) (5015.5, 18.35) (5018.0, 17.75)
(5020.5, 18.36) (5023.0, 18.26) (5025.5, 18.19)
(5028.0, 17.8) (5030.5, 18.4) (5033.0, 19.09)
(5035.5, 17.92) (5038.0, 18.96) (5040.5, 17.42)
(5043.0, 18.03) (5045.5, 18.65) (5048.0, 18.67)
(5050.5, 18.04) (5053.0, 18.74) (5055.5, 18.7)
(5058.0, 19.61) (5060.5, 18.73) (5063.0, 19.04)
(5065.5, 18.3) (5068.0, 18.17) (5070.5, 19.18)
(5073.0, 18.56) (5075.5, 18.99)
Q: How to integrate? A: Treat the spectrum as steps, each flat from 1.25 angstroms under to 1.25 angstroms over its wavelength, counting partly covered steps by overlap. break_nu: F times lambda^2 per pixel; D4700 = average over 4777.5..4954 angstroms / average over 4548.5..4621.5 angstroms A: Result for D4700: 1.1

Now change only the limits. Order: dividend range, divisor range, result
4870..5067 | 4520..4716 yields 1.13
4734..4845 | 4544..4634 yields 1.10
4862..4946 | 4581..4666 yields 1.10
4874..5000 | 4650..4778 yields 1.07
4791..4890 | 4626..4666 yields 1.06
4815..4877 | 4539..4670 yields 1.06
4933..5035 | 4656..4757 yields 1.08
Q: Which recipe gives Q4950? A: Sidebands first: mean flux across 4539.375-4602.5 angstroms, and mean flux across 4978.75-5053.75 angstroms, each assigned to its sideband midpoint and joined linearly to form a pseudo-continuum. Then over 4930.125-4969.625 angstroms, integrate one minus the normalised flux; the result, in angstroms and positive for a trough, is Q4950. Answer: -0.5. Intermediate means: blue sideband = 18.8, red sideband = 18.3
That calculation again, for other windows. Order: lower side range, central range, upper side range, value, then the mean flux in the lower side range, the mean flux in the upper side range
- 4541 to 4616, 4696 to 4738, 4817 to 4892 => -1.2 angstroms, 18.9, 18.2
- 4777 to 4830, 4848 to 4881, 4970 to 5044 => 2.8 angstroms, 19.2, 18.4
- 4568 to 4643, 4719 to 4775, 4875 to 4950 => -0.9 angstroms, 19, 18.7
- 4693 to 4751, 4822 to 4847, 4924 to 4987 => -0.1 angstroms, 19.1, 18.7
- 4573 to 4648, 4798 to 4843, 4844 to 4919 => -2.1 angstroms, 19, 18.2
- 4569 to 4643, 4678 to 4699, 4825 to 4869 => -0.8 angstroms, 19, 17.9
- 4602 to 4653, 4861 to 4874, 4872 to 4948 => 1.2 angstroms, 19.1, 18.7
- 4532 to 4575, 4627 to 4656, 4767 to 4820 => -0.3 angstroms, 18.7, 19.2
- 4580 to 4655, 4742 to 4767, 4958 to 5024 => -0.5 angstroms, 19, 18.5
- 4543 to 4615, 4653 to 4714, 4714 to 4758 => -0.4 angstroms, 18.9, 19.2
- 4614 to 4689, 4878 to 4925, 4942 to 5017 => 0.0 angstroms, 19.1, 18.6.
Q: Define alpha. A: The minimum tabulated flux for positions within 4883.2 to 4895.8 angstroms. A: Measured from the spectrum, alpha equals 17.37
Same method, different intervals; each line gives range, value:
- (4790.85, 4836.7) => 18.86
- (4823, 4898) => 11.2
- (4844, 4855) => 18.41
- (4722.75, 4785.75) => 18.26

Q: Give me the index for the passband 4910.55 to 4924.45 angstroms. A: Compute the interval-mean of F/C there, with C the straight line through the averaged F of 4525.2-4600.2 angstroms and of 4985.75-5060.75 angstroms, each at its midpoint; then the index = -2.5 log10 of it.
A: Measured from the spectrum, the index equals 0.02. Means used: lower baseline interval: 18.7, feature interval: 18.1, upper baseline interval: 18.4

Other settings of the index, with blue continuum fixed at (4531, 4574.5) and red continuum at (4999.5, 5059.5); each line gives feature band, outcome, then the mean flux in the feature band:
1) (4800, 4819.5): -0.057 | 19.5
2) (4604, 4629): -0.024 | 19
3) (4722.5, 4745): -0.036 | 19.1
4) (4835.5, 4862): 0.042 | 17.7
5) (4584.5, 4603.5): -0.020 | 19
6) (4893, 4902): -0.055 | 19.4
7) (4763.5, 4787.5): -0.027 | 19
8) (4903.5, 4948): -0.014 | 18.6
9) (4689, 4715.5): -0.033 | 19.1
